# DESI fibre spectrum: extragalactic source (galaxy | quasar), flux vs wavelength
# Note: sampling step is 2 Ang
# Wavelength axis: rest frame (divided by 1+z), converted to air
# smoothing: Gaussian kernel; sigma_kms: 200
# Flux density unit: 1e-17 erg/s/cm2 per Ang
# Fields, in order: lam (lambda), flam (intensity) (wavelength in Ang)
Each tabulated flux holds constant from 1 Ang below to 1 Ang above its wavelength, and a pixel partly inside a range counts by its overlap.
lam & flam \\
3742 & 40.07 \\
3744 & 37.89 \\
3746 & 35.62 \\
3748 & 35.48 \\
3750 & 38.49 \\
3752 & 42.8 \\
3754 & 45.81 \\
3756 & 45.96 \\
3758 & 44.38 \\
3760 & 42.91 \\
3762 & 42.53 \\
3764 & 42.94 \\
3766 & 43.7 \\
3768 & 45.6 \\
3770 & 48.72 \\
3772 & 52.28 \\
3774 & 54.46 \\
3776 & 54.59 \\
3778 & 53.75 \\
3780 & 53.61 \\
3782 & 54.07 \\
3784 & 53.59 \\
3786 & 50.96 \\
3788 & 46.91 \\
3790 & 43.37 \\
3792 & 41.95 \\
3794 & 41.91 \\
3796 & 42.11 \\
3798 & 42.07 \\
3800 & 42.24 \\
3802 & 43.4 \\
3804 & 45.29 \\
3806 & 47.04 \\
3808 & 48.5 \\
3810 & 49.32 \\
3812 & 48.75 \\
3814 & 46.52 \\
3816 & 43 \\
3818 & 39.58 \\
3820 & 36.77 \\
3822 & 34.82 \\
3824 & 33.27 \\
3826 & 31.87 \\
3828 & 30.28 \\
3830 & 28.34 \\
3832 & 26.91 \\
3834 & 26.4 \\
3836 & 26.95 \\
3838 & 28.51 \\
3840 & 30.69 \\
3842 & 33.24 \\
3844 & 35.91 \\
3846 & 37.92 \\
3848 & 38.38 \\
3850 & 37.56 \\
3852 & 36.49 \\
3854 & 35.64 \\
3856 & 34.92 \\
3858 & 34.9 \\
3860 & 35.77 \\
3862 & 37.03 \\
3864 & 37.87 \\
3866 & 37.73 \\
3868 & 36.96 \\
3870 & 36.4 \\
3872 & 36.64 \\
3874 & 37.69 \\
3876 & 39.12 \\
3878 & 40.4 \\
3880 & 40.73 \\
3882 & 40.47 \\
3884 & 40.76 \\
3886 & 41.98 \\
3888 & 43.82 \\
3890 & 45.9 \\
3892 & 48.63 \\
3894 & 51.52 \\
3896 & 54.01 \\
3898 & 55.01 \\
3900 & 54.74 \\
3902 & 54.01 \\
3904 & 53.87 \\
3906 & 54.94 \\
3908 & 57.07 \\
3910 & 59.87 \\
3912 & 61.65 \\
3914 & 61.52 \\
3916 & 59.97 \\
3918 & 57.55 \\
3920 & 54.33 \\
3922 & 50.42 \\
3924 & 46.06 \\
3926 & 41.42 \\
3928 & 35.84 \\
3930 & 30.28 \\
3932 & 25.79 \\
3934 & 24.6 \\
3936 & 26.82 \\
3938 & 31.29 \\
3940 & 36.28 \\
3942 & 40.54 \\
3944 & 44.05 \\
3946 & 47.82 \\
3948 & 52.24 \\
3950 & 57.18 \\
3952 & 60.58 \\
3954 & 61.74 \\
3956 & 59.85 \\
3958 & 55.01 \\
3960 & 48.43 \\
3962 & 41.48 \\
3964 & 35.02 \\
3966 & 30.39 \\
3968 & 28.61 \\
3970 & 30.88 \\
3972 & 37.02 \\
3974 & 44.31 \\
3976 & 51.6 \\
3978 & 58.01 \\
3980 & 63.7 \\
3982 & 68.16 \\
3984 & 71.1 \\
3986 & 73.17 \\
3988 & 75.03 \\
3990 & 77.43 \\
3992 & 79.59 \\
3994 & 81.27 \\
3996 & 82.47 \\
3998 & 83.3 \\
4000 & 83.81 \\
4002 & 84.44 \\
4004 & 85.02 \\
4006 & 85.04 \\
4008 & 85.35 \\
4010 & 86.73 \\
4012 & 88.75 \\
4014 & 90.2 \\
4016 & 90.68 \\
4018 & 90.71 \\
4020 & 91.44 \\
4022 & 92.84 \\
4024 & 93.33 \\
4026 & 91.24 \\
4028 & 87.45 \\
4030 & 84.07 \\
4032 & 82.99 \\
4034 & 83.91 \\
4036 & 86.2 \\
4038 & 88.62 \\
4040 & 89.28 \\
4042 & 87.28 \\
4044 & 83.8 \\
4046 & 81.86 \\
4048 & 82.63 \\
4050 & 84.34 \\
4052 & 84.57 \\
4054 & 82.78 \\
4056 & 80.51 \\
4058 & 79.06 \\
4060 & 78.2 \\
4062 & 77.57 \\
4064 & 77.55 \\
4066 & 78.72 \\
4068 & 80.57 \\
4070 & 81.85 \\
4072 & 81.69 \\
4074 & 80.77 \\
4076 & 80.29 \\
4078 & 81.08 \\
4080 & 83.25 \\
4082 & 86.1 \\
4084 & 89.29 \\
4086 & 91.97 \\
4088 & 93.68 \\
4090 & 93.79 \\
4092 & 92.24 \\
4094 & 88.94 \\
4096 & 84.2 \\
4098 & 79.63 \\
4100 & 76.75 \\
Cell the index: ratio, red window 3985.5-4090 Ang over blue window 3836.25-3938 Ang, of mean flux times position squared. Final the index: 2.14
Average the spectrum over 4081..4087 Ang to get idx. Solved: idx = 89.1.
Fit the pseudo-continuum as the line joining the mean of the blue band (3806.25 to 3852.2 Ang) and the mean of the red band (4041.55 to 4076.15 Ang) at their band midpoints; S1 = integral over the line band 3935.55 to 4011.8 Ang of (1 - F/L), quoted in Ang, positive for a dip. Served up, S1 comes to 6.8 Ang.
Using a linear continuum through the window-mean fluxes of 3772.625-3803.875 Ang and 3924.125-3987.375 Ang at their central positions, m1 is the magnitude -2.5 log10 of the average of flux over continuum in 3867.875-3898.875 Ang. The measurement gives 0.08 mag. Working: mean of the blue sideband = 47.9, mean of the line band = 43.3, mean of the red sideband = 45.8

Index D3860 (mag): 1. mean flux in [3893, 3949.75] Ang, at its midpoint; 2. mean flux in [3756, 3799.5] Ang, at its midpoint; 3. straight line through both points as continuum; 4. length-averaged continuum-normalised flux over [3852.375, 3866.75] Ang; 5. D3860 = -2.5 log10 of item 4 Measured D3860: 0.291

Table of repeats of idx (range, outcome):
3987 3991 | 76.2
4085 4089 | 92.8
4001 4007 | 84.8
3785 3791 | 47.1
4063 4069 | 78.9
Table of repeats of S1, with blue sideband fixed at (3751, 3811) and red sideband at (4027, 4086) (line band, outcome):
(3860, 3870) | 3.6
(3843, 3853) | 3.3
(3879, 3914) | 6.4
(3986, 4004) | -1.4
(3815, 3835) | 7.4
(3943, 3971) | 9.3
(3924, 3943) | 9.6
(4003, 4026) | -3.4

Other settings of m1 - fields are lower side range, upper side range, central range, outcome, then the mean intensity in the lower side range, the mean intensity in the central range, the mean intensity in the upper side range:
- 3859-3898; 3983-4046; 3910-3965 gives 0.27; 41.6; 46.5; 85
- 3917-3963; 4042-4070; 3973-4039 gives -0.22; 44.8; 80.7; 81.2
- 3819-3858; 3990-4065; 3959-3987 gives 0.40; 32.9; 48.7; 85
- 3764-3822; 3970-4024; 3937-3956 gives 0.38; 46.7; 48.6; 76.4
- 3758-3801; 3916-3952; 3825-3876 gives 0.30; 47.3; 34.1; 42.4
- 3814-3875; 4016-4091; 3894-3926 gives -0.10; 34.8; 55.1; 85.1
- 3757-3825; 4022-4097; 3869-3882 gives 0.44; 45.7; 38.6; 84.9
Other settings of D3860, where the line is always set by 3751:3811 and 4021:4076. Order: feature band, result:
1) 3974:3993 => 0.115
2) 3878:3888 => 0.425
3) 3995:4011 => -0.094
